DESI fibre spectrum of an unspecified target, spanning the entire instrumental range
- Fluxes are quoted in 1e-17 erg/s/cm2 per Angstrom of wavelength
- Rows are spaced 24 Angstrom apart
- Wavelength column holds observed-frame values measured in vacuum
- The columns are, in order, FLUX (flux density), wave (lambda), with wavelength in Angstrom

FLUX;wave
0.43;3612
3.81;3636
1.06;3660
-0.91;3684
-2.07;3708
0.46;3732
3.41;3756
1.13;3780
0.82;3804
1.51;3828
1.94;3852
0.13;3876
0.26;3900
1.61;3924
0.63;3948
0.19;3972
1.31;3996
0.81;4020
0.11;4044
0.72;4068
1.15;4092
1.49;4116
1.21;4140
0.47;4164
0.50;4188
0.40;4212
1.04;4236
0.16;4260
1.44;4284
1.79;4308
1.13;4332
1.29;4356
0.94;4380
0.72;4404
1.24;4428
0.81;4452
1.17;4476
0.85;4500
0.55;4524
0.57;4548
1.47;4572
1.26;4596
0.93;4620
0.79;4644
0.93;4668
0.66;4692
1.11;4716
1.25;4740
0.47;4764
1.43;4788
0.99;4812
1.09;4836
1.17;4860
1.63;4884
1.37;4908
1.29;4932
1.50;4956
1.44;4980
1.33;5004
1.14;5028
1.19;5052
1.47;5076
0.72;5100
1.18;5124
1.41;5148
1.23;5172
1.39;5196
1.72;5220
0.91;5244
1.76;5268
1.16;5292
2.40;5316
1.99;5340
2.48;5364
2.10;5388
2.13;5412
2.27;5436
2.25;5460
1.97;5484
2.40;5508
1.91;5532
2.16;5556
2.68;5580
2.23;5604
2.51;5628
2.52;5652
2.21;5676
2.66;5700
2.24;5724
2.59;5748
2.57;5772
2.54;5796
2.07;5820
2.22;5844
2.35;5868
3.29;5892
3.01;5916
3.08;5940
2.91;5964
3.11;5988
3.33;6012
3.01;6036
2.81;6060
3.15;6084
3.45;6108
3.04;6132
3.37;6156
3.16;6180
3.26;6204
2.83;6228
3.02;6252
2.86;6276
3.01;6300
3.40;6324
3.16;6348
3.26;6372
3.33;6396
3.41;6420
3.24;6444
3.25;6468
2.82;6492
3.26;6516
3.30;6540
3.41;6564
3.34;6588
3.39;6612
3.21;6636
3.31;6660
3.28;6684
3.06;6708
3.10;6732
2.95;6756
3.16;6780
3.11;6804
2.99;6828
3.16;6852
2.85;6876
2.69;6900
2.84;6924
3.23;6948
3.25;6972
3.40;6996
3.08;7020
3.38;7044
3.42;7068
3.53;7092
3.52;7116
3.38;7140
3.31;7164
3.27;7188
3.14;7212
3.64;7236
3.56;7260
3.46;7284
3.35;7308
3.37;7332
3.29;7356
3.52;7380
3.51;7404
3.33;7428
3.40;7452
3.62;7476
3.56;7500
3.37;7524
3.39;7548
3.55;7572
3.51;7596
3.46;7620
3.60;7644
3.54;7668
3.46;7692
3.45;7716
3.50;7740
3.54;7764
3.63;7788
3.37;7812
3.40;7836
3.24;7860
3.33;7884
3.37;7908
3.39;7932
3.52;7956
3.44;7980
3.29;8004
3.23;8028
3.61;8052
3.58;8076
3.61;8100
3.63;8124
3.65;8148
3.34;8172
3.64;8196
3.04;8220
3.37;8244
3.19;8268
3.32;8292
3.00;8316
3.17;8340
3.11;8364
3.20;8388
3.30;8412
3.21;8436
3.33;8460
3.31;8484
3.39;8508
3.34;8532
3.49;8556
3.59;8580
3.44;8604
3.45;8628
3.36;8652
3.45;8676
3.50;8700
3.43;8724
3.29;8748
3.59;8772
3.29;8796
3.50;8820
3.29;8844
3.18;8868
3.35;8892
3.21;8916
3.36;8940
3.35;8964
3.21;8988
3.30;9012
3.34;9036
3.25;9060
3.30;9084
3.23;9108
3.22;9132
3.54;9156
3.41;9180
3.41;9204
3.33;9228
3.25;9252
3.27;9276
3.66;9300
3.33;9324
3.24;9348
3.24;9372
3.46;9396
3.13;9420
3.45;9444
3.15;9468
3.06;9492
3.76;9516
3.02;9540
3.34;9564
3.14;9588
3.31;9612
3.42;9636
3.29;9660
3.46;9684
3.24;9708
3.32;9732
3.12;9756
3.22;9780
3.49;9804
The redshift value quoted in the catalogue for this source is 0.333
